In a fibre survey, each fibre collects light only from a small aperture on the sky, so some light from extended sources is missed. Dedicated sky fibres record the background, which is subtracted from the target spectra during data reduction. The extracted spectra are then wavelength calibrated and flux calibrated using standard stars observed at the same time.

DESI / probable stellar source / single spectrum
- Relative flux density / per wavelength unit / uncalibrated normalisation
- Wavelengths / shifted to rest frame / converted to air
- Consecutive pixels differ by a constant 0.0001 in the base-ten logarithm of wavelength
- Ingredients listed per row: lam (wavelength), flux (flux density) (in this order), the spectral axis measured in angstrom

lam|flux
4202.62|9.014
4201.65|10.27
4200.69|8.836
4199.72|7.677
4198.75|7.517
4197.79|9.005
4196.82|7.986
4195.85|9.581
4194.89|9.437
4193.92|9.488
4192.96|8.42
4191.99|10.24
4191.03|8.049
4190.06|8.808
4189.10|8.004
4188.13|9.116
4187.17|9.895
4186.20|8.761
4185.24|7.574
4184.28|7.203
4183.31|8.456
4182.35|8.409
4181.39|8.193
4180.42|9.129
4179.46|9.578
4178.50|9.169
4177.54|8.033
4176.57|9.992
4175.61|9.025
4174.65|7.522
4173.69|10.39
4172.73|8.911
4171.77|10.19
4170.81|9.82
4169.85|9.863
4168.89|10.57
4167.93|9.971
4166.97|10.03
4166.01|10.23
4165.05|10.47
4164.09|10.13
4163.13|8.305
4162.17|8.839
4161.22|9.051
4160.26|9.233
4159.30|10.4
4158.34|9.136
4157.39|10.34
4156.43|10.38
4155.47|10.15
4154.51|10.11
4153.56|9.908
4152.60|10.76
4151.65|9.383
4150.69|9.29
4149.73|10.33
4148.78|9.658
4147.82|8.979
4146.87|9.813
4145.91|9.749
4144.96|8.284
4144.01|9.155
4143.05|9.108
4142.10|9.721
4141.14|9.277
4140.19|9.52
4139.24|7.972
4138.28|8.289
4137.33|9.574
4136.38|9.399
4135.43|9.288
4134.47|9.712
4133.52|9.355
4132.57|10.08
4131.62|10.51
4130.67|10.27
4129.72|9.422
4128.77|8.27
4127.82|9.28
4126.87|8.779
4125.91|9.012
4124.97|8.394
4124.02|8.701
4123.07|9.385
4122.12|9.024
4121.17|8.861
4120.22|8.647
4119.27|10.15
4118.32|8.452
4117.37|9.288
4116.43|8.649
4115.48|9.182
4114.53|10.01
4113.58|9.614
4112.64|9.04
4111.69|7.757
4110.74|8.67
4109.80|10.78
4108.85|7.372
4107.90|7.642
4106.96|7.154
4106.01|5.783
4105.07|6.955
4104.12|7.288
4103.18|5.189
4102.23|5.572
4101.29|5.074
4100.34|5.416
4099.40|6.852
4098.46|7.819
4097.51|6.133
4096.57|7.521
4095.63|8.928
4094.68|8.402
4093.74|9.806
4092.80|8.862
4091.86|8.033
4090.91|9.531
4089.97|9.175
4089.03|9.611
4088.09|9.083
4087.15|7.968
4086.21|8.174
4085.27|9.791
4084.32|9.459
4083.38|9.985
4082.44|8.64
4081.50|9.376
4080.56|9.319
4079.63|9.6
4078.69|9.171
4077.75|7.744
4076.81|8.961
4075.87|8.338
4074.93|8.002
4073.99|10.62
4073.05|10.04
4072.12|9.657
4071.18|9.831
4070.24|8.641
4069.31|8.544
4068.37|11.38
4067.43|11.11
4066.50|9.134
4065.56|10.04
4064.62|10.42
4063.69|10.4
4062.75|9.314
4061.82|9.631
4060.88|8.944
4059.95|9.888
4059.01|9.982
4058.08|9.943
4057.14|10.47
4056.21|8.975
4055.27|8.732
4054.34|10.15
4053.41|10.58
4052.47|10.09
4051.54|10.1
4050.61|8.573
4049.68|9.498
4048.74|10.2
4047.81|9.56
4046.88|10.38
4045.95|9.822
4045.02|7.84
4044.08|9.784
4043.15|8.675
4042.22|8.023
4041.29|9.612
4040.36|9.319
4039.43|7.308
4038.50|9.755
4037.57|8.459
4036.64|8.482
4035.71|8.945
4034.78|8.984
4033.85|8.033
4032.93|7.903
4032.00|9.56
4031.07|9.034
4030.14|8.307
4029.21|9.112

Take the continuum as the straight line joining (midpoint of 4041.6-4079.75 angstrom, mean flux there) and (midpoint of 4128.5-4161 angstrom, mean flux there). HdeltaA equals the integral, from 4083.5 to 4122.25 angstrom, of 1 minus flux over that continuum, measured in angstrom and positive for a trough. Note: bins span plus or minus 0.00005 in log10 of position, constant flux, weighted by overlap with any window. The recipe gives 5.4 angstrom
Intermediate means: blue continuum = 9.53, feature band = 8.22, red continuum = 9.56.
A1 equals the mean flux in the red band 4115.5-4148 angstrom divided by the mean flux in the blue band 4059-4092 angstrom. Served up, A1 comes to 1.0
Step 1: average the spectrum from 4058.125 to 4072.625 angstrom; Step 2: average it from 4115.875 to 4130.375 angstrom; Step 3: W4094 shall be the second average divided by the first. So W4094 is 0.9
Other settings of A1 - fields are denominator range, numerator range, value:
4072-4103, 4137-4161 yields 1.13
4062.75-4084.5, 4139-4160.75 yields 1.01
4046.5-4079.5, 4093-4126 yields 0.84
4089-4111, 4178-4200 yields 1.14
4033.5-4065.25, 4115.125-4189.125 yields 0.99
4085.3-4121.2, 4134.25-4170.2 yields 1.18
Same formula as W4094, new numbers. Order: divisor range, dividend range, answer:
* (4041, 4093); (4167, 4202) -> 0.95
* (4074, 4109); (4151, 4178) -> 1.20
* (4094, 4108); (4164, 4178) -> 1.42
